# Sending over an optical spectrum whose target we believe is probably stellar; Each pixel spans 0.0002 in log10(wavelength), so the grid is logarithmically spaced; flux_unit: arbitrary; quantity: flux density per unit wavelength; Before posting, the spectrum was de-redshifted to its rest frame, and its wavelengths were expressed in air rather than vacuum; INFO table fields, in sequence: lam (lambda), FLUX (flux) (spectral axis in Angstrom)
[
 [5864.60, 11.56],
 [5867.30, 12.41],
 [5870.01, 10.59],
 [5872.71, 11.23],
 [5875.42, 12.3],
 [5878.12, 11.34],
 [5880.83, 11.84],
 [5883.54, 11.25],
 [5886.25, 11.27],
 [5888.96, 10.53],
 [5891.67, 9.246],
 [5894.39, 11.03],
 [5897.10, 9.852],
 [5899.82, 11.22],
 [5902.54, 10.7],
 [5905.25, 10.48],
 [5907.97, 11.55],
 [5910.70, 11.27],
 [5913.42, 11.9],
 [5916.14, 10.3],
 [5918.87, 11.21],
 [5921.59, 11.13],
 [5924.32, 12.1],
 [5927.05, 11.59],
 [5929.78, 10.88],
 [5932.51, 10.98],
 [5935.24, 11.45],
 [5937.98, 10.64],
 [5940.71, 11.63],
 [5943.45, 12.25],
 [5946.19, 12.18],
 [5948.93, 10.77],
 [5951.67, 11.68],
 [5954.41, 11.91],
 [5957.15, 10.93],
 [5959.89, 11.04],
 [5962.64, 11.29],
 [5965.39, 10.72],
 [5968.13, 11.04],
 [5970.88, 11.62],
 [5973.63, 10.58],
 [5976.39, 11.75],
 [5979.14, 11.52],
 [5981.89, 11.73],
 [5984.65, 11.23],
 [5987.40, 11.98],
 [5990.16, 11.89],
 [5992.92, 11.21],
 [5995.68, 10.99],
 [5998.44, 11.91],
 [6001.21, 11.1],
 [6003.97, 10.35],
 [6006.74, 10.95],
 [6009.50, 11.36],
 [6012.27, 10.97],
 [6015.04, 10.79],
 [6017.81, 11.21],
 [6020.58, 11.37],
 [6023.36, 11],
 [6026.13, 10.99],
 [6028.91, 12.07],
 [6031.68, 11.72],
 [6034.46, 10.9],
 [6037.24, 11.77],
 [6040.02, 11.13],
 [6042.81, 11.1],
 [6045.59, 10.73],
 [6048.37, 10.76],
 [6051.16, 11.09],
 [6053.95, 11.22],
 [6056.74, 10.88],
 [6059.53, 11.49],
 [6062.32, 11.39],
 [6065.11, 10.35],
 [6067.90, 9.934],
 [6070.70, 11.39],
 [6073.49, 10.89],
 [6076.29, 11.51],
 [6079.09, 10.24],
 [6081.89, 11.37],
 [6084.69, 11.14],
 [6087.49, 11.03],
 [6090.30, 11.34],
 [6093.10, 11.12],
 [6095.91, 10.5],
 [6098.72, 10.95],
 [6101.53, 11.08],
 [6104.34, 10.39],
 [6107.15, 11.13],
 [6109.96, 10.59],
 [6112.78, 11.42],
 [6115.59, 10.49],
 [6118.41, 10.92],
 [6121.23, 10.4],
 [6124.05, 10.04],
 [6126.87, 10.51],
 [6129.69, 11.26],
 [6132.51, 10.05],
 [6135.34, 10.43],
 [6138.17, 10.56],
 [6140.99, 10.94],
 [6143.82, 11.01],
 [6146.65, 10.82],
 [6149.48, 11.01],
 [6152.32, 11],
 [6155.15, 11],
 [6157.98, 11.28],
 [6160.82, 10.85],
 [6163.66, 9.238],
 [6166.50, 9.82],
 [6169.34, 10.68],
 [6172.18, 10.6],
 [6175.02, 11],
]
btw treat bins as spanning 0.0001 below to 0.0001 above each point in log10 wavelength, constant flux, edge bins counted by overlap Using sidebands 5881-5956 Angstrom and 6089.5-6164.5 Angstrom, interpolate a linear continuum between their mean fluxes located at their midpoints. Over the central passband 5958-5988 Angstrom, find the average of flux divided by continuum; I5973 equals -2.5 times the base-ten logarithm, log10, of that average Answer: -0.02 mag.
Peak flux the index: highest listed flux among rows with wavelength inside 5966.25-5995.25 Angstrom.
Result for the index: 11.98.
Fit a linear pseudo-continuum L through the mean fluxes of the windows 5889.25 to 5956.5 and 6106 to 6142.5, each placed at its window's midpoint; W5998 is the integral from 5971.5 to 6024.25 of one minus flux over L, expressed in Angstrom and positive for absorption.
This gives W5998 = -1.4 Angstrom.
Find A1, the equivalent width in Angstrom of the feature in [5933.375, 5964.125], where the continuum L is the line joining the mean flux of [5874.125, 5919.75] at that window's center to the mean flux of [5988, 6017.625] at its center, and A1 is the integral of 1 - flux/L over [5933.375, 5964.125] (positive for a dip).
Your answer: -0.9 Angstrom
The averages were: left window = 11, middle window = 11.4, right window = 11.2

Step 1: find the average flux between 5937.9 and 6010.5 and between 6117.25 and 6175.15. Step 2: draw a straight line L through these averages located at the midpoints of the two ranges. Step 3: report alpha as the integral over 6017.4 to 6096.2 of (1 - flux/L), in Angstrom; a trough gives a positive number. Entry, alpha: -0.6 Angstrom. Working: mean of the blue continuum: 11.4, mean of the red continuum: 10.6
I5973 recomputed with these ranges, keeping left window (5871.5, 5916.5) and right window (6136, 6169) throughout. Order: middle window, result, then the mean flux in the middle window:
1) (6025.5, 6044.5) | -0.05 mag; 11.4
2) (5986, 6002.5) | -0.06 mag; 11.5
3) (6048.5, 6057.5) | -0.02 mag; 11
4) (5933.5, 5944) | -0.04 mag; 11.4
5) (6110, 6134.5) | 0.01 mag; 10.6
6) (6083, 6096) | -0.03 mag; 11.1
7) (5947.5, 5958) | -0.04 mag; 11.4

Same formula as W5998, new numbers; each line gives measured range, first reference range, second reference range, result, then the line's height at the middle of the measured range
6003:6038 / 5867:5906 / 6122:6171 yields -1.3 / 10.8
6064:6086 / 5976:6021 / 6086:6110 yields 0.3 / 11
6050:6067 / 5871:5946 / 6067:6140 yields -0.2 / 10.9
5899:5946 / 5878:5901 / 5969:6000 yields -1.0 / 11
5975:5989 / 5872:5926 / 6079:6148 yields -0.9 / 11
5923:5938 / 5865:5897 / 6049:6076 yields -0.3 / 11.1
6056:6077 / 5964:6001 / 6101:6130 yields 0.0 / 11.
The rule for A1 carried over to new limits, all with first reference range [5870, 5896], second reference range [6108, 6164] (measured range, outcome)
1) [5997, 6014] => -0.3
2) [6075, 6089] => -0.3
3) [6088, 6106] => -0.2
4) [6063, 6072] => 0.2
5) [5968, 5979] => -0.4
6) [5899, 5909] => 0.1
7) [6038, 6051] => -0.2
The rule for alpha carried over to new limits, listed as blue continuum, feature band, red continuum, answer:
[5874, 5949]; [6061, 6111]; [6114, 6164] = -0.5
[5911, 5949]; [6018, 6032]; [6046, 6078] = -0.4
